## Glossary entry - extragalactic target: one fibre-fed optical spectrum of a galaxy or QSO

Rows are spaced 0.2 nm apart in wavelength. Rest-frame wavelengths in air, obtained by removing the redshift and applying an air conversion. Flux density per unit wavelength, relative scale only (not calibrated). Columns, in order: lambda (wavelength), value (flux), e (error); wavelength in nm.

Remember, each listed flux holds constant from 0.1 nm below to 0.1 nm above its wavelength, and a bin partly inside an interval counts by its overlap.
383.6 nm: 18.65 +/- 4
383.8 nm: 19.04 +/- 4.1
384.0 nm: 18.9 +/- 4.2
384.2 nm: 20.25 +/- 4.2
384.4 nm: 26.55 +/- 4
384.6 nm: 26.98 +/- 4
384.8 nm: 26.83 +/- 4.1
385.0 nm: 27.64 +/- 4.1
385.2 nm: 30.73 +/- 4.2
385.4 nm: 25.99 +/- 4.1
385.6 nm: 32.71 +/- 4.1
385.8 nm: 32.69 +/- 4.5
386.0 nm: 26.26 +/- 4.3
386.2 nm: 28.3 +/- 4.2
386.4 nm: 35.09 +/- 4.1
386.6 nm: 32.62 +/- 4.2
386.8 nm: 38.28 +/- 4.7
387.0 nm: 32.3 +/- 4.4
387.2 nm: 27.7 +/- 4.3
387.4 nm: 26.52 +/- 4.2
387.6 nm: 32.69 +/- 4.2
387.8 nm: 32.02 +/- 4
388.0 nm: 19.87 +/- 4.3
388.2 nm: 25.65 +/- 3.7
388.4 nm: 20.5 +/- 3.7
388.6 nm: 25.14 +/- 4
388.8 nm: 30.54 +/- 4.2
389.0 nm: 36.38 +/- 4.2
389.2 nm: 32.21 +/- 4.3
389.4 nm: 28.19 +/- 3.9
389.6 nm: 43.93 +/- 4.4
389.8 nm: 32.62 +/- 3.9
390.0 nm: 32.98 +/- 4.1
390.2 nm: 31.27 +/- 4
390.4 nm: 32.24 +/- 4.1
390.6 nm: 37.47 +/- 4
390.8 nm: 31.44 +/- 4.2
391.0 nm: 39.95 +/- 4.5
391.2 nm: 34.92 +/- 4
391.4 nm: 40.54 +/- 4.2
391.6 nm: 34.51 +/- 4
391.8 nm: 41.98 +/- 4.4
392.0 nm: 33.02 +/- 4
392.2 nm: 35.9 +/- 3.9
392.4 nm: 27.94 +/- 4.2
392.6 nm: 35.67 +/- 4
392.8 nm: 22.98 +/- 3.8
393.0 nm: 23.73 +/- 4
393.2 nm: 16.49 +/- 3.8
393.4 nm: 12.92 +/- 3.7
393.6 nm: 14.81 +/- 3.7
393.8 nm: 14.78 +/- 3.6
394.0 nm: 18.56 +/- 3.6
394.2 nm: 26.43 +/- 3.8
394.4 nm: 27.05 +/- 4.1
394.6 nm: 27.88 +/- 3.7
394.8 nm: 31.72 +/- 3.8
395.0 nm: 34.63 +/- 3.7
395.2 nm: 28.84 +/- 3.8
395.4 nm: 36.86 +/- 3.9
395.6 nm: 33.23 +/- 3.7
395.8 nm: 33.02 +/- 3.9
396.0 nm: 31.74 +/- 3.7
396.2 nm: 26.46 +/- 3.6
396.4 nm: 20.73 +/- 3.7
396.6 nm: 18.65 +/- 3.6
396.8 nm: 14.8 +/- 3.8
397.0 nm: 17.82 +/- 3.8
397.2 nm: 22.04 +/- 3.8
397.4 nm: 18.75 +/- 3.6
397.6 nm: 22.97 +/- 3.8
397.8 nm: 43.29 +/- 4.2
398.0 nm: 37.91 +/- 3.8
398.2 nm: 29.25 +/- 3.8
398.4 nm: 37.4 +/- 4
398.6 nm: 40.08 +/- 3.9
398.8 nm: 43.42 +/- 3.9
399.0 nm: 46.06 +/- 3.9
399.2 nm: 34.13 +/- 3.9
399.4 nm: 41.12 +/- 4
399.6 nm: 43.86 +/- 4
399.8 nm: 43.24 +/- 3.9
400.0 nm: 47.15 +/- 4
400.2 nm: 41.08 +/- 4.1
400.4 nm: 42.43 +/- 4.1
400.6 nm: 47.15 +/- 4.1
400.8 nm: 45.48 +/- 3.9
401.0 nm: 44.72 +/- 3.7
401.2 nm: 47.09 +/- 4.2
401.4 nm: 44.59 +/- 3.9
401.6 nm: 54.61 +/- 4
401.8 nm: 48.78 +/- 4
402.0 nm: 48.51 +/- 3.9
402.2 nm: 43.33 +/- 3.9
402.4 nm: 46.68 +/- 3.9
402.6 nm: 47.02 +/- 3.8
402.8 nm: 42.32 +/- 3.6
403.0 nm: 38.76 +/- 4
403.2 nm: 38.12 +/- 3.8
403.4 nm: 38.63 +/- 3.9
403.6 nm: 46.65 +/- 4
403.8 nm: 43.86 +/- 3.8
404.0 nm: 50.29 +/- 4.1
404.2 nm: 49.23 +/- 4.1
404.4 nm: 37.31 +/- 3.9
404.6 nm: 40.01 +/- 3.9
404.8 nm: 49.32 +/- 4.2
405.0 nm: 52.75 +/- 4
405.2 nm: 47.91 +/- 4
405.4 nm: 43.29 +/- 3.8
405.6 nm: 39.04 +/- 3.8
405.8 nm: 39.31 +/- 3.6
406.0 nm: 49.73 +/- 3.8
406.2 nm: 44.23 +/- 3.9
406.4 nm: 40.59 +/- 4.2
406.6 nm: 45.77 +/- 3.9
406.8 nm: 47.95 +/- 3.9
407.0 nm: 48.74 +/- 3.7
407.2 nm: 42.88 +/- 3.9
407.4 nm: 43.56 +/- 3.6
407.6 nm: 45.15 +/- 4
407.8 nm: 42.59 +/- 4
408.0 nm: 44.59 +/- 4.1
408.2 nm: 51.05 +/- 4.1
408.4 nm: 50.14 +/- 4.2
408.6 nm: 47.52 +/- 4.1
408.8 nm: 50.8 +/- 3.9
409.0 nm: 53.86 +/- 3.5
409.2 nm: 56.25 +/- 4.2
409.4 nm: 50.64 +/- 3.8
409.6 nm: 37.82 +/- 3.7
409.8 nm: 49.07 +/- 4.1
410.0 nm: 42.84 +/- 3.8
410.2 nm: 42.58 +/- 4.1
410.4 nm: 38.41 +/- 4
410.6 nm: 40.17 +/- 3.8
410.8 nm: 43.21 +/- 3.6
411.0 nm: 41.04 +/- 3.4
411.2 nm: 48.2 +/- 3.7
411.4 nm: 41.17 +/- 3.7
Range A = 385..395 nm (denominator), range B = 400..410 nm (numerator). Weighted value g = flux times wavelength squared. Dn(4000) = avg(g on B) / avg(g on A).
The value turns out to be 1.7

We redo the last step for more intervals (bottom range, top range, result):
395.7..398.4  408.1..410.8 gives 1.89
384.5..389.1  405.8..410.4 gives 1.76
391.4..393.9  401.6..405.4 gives 1.78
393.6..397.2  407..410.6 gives 1.93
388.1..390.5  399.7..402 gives 1.58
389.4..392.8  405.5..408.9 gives 1.42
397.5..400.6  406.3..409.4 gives 1.25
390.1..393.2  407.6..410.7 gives 1.54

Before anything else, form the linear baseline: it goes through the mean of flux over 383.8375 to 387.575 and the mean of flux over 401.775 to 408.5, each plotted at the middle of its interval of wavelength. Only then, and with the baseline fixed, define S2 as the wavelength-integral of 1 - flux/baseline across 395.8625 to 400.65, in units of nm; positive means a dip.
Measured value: 0.70 nm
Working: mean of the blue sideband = 28.6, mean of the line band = 33.7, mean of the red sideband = 44.9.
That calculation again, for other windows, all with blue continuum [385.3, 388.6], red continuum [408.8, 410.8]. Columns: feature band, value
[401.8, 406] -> -0.29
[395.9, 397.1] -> 0.48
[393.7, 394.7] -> 0.34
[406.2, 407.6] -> -0.04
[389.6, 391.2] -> -0.15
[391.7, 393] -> 0.03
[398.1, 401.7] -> -0.39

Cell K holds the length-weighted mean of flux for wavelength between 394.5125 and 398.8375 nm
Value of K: 29.4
